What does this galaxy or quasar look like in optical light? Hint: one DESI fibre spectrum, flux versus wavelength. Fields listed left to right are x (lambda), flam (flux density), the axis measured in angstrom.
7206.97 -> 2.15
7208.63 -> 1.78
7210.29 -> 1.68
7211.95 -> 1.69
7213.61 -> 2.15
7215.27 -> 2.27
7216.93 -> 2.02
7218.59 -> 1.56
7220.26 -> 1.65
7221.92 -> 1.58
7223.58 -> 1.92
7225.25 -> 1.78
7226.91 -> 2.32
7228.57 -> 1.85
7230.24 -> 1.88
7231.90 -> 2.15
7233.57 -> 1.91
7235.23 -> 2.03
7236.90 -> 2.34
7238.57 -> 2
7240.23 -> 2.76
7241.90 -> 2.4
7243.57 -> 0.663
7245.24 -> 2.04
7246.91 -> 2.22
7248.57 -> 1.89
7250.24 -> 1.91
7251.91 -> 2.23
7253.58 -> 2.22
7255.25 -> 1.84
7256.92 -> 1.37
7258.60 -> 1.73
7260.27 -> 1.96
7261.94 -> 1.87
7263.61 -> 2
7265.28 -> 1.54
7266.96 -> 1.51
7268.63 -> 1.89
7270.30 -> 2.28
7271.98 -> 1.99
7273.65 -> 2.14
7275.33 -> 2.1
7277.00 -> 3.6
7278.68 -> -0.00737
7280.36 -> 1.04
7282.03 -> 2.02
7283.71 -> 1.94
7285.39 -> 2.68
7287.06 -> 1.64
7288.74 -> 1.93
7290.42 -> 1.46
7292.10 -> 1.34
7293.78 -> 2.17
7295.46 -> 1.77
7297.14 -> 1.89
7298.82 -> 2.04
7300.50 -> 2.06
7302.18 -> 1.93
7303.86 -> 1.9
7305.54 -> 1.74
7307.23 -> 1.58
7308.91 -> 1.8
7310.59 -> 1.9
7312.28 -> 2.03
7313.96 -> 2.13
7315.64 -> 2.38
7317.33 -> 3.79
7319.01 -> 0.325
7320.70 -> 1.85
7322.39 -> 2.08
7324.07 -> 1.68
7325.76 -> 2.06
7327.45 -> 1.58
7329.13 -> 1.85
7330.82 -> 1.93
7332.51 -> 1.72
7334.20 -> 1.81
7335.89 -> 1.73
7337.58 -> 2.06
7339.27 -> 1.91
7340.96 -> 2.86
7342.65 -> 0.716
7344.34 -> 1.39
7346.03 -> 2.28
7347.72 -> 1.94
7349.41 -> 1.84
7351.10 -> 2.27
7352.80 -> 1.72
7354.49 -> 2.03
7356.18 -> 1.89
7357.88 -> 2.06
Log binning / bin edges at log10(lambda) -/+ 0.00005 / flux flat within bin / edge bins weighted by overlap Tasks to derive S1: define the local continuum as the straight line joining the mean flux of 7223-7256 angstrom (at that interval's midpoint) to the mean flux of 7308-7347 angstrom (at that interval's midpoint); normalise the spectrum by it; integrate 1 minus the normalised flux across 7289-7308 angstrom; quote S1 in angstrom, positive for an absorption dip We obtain 1.3 angstrom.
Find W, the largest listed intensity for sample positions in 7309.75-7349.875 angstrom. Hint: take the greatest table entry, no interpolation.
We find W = 3.79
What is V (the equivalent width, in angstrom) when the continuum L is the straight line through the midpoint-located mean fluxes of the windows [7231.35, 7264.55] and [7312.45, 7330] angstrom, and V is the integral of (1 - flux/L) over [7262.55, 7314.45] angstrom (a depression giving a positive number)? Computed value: 2.7 angstrom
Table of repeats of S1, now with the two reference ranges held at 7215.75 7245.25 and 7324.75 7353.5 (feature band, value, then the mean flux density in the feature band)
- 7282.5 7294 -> 0.17 angstrom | 1.87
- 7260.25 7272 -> 0.28 angstrom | 1.87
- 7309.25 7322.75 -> -1.24 angstrom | 2.05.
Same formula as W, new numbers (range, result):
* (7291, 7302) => 2.17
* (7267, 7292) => 3.6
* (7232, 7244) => 2.76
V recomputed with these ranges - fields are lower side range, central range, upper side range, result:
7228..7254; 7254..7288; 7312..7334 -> 2.3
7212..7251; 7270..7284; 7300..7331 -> 0.4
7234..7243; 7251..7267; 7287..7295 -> 1.5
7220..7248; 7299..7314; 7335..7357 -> 0.3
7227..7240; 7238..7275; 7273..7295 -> 0.7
